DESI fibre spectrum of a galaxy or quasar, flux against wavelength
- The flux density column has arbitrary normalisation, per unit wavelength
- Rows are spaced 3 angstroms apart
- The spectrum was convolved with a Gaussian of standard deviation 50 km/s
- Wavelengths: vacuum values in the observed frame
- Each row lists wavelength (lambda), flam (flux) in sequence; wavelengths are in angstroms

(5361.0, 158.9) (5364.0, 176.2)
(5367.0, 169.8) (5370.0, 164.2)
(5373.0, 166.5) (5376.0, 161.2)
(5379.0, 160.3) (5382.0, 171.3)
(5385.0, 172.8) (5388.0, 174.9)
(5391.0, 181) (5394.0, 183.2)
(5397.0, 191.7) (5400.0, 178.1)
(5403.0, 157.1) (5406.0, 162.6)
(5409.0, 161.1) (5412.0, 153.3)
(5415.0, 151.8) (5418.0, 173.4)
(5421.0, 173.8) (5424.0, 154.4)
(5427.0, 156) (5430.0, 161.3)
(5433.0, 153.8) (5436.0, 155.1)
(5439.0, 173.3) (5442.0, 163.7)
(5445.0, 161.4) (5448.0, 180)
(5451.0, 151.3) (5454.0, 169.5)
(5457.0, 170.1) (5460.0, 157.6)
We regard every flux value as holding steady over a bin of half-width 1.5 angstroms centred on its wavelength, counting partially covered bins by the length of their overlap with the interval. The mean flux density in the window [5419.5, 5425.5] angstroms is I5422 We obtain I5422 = 164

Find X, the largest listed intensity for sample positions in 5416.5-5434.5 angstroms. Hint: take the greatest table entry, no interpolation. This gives 173.8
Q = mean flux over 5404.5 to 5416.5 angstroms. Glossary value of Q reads 157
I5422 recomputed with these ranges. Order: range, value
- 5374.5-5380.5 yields 161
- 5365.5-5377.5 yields 165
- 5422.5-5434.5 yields 156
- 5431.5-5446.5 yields 161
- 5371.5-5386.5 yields 166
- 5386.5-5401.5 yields 182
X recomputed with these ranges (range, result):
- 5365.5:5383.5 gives 171.3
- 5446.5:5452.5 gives 180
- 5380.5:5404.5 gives 191.7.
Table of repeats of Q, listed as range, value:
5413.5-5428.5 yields 162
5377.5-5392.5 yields 172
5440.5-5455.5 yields 165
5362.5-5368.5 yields 173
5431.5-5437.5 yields 154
